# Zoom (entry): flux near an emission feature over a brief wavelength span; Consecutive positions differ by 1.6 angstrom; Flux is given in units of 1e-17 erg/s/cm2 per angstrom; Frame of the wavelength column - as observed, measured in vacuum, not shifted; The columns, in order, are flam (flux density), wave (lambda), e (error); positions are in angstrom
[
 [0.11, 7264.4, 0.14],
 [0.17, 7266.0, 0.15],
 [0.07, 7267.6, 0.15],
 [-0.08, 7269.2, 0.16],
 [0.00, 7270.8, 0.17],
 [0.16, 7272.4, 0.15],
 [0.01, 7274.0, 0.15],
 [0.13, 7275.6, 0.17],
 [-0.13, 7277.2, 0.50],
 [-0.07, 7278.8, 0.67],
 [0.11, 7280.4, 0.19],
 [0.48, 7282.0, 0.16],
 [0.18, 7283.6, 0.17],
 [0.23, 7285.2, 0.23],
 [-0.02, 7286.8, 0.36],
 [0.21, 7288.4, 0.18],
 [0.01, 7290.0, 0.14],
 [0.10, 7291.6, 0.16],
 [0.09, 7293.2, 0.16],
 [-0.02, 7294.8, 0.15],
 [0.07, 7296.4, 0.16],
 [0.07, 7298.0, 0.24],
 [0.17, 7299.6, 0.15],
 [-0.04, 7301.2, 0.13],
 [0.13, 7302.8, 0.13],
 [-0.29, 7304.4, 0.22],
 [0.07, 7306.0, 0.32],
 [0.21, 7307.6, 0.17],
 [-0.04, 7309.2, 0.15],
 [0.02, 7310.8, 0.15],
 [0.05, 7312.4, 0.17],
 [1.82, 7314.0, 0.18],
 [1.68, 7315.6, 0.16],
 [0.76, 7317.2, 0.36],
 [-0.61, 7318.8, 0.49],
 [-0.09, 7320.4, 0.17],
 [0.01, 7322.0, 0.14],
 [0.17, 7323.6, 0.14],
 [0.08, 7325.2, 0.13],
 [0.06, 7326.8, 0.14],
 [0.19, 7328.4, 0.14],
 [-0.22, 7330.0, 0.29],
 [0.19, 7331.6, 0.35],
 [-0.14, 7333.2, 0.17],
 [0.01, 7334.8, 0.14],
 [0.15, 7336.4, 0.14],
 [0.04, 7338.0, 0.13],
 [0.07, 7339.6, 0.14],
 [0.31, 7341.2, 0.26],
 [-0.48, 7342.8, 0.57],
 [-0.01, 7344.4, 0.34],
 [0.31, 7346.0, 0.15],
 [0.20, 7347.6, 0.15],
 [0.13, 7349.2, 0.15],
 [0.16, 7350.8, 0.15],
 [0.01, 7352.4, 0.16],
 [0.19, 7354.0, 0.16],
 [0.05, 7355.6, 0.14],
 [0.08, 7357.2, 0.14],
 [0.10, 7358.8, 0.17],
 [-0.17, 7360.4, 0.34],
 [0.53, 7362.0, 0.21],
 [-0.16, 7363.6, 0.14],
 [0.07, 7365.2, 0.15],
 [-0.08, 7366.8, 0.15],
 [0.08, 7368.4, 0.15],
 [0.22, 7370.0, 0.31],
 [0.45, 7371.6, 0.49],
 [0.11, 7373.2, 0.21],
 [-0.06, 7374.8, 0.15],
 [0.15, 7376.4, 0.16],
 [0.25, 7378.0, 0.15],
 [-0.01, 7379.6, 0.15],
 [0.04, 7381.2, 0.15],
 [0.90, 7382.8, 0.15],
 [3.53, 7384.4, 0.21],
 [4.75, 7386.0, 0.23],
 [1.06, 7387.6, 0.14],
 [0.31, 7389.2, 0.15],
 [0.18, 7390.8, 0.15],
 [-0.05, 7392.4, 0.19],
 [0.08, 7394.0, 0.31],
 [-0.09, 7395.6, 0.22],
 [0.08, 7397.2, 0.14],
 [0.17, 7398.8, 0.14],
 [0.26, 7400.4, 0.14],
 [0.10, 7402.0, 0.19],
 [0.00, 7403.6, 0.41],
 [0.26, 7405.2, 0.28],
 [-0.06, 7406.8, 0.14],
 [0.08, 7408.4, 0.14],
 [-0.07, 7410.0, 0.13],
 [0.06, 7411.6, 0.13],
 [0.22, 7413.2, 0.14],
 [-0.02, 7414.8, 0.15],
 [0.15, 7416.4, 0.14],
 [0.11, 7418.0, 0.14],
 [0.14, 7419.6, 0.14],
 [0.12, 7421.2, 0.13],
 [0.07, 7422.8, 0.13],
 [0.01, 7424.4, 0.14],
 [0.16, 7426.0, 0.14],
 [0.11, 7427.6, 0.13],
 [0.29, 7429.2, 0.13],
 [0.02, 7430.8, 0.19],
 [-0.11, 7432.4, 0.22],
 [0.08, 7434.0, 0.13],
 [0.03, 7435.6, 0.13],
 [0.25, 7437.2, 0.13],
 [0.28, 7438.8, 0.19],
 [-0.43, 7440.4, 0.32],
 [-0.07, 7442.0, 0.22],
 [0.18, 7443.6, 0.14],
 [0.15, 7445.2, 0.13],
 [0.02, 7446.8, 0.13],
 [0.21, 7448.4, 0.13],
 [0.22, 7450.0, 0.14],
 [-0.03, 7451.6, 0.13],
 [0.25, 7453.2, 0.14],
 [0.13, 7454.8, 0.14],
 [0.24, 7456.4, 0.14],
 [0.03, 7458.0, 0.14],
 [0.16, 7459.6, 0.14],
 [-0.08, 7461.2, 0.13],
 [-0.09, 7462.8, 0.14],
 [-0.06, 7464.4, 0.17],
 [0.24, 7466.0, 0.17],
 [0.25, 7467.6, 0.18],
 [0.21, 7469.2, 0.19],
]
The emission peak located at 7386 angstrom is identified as [O III] 5007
